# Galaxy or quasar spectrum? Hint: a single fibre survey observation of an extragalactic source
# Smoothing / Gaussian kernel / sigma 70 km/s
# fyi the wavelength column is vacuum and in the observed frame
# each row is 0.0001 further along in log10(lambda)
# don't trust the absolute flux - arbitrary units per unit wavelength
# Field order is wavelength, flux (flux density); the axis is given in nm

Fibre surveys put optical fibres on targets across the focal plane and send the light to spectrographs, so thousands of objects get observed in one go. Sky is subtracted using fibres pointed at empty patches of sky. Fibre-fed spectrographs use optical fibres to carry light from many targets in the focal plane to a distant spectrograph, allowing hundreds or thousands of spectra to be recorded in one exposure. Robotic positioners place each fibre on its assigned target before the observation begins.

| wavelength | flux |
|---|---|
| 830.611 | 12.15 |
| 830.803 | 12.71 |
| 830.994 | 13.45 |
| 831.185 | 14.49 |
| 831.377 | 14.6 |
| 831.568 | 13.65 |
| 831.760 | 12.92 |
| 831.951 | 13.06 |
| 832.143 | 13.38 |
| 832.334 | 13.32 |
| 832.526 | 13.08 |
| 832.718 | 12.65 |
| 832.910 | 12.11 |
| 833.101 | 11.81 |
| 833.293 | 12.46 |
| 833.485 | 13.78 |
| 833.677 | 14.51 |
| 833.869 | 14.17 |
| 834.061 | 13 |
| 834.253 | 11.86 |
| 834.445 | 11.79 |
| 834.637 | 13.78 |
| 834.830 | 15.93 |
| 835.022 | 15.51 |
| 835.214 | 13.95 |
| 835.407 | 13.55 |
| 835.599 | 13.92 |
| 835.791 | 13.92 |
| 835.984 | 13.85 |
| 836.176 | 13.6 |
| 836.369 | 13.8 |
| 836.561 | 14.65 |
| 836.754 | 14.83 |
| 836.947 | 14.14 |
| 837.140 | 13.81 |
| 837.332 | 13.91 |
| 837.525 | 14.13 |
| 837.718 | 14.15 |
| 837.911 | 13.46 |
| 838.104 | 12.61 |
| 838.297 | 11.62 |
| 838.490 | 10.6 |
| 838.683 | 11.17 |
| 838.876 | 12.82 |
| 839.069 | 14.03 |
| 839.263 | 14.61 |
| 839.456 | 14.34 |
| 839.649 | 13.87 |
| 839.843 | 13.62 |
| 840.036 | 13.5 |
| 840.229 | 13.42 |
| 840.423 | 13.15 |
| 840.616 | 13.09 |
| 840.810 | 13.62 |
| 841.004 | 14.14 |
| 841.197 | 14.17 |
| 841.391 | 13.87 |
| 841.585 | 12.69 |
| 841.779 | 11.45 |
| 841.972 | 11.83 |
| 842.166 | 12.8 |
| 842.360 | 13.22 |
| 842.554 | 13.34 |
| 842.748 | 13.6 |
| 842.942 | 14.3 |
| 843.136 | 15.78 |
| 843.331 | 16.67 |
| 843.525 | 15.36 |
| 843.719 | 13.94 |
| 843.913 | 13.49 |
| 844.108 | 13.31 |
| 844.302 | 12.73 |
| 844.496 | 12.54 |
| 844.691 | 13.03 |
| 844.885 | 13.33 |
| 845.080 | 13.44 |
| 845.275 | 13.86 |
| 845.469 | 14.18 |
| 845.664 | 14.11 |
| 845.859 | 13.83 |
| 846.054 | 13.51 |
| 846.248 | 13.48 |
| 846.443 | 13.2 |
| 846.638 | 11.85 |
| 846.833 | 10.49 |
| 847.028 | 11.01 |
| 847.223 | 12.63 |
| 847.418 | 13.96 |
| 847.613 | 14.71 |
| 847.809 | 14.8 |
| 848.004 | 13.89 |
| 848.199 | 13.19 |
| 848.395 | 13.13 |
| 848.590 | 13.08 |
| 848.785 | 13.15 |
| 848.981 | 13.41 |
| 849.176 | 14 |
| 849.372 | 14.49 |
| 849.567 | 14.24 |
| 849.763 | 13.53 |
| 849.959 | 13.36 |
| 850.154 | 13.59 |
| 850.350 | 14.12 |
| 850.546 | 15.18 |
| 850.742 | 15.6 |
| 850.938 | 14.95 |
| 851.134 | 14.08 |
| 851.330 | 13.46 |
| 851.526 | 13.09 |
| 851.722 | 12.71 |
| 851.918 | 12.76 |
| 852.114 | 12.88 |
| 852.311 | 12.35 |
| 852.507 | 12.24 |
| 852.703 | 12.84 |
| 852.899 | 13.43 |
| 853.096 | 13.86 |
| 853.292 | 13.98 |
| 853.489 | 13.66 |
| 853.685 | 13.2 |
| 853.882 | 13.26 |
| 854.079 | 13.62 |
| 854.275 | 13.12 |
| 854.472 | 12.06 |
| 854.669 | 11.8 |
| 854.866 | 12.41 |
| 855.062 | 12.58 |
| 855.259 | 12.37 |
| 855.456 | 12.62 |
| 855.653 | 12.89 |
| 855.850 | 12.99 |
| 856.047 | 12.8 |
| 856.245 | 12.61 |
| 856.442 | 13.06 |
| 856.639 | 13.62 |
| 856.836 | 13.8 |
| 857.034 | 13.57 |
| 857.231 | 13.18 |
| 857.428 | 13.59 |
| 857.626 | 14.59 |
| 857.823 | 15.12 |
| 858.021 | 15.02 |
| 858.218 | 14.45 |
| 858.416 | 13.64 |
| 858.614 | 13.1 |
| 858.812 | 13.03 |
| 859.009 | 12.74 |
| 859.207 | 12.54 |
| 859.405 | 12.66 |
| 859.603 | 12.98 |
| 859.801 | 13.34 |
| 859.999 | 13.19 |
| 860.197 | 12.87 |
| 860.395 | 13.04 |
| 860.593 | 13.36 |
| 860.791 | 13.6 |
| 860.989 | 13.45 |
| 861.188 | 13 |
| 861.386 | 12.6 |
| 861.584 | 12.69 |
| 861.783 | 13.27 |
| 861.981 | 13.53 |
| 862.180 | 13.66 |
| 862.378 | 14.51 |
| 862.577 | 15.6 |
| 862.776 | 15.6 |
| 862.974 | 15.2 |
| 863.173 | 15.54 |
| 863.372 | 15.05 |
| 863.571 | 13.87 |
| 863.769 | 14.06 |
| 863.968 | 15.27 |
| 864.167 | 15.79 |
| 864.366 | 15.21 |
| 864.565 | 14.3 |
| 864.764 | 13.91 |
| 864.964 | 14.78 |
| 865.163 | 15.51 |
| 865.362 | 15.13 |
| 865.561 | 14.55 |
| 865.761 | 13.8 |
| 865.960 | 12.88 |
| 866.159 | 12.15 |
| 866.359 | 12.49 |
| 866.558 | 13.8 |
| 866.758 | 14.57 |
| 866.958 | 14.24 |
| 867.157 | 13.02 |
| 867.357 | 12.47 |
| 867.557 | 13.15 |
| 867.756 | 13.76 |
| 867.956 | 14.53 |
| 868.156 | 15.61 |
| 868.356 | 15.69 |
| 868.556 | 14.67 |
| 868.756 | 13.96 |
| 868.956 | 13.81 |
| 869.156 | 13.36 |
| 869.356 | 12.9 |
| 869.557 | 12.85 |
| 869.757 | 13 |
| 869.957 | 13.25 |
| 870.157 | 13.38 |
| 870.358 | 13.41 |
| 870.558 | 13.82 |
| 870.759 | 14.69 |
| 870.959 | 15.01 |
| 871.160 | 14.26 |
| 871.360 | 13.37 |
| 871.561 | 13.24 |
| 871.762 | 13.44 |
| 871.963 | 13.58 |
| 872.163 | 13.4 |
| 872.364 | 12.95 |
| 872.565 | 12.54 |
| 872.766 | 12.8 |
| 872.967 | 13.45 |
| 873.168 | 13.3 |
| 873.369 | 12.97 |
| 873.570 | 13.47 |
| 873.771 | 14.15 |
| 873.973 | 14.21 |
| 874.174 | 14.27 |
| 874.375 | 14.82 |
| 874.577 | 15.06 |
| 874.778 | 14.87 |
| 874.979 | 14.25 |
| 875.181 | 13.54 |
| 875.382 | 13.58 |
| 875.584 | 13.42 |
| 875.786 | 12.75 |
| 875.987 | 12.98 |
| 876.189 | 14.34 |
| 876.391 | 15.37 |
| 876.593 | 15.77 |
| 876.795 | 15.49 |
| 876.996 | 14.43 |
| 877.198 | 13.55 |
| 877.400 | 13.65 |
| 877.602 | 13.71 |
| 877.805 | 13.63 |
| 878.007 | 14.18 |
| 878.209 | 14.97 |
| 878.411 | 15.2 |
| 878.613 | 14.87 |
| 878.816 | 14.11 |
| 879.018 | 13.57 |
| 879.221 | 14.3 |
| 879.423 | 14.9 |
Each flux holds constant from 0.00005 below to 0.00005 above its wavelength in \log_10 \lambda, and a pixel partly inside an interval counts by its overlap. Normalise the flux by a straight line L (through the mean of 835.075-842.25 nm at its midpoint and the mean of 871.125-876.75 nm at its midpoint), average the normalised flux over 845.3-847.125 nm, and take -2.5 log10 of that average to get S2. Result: 0.05 mag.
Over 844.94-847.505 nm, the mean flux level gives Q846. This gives 13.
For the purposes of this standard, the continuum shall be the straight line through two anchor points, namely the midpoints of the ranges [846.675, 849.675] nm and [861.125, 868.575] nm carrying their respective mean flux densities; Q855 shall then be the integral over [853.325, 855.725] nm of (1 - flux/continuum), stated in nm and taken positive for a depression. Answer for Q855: 0.14 nm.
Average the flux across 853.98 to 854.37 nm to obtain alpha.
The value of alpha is 13.4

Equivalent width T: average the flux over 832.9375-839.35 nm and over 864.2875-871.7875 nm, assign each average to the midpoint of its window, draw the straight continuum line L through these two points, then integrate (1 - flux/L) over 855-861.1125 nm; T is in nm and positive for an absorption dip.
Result 0.20 nm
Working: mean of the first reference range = 13.5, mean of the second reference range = 13.9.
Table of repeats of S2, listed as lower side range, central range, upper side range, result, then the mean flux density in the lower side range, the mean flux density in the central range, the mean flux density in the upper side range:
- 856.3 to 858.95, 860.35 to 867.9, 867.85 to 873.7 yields -0.02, 13.8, 14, 13.7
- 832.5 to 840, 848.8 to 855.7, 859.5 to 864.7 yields 0.04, 13.5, 13.4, 14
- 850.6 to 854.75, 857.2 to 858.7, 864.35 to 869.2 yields -0.04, 13.3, 14.1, 14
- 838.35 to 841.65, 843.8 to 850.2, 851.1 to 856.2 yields -0.02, 13.3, 13.4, 12.9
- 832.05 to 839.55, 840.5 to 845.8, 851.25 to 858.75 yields -0.02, 13.5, 13.6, 13.2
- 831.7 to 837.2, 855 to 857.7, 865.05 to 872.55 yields 0.04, 13.6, 13.2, 13.8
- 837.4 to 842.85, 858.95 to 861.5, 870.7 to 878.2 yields 0.05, 13.2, 13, 13.9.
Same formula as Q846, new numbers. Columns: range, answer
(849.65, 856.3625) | 13.2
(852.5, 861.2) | 13.2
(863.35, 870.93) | 14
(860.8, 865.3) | 14.4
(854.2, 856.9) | 12.8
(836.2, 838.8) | 13.3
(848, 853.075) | 13.6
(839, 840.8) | 13.7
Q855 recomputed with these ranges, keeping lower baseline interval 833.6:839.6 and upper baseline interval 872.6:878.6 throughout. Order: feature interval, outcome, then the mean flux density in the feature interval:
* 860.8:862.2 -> 0.07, 13.2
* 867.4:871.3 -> 0.02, 13.9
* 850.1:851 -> -0.06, 14.7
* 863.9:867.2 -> -0.06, 14.2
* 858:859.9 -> 0.08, 13.3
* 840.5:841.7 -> 0.01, 13.6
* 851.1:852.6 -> 0.10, 12.9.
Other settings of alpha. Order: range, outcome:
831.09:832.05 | 13.7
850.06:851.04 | 14.7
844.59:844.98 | 13.2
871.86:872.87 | 13.1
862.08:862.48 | 14.1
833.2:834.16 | 13.6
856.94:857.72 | 13.7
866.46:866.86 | 14.2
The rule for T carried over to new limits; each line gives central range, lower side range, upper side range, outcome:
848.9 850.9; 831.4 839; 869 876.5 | -0.10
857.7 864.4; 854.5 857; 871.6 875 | -0.42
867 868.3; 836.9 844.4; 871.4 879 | 0.00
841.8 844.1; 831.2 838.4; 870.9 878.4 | -0.05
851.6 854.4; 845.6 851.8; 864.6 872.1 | 0.10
